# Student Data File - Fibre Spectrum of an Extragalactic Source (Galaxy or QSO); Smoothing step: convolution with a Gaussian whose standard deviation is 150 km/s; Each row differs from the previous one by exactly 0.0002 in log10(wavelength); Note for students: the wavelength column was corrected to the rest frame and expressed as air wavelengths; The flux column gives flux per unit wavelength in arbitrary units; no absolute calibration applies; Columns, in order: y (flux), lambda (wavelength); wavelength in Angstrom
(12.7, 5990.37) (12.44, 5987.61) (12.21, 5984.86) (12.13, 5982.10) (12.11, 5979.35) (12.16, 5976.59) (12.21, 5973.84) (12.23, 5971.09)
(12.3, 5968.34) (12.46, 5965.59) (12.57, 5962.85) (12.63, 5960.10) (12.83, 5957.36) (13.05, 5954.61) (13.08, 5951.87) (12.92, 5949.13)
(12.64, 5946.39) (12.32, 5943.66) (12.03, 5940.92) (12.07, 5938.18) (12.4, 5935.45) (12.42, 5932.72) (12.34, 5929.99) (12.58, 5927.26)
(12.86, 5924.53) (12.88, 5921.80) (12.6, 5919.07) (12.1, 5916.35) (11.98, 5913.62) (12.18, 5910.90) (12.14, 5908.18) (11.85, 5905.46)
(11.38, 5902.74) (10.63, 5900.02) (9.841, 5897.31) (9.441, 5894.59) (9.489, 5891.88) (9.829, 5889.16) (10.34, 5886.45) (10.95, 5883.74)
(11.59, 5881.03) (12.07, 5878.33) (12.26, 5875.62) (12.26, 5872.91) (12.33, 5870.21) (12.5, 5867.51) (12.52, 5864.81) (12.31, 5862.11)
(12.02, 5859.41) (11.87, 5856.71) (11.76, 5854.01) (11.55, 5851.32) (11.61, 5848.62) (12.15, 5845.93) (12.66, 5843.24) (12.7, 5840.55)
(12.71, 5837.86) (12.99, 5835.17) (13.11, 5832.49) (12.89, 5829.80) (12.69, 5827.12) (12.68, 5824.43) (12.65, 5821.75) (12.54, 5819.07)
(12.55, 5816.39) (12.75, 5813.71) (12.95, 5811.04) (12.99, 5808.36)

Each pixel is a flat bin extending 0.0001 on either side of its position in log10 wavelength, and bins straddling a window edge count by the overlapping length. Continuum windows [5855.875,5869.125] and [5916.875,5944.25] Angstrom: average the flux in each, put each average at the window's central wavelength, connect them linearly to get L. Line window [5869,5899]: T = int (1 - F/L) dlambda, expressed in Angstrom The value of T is 3.4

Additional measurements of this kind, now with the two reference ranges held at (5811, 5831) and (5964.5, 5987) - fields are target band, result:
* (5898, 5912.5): 1.03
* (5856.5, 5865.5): 0.27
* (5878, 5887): 0.93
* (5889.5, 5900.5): 2.37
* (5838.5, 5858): 0.85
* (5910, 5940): -0.04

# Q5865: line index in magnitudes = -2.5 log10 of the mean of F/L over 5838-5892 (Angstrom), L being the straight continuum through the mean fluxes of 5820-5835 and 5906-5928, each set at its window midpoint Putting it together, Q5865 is 0.07 mag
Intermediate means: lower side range 12.8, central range 11.8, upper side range 12.4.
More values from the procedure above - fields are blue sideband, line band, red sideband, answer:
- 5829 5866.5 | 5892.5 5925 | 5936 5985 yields 0.07 mag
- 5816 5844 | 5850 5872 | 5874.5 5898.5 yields -0.05 mag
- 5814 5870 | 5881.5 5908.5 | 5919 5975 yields 0.18 mag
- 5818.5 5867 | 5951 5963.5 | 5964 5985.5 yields -0.05 mag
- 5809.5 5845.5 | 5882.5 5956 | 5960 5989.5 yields 0.06 mag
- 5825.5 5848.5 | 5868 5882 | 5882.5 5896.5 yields -0.13 mag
